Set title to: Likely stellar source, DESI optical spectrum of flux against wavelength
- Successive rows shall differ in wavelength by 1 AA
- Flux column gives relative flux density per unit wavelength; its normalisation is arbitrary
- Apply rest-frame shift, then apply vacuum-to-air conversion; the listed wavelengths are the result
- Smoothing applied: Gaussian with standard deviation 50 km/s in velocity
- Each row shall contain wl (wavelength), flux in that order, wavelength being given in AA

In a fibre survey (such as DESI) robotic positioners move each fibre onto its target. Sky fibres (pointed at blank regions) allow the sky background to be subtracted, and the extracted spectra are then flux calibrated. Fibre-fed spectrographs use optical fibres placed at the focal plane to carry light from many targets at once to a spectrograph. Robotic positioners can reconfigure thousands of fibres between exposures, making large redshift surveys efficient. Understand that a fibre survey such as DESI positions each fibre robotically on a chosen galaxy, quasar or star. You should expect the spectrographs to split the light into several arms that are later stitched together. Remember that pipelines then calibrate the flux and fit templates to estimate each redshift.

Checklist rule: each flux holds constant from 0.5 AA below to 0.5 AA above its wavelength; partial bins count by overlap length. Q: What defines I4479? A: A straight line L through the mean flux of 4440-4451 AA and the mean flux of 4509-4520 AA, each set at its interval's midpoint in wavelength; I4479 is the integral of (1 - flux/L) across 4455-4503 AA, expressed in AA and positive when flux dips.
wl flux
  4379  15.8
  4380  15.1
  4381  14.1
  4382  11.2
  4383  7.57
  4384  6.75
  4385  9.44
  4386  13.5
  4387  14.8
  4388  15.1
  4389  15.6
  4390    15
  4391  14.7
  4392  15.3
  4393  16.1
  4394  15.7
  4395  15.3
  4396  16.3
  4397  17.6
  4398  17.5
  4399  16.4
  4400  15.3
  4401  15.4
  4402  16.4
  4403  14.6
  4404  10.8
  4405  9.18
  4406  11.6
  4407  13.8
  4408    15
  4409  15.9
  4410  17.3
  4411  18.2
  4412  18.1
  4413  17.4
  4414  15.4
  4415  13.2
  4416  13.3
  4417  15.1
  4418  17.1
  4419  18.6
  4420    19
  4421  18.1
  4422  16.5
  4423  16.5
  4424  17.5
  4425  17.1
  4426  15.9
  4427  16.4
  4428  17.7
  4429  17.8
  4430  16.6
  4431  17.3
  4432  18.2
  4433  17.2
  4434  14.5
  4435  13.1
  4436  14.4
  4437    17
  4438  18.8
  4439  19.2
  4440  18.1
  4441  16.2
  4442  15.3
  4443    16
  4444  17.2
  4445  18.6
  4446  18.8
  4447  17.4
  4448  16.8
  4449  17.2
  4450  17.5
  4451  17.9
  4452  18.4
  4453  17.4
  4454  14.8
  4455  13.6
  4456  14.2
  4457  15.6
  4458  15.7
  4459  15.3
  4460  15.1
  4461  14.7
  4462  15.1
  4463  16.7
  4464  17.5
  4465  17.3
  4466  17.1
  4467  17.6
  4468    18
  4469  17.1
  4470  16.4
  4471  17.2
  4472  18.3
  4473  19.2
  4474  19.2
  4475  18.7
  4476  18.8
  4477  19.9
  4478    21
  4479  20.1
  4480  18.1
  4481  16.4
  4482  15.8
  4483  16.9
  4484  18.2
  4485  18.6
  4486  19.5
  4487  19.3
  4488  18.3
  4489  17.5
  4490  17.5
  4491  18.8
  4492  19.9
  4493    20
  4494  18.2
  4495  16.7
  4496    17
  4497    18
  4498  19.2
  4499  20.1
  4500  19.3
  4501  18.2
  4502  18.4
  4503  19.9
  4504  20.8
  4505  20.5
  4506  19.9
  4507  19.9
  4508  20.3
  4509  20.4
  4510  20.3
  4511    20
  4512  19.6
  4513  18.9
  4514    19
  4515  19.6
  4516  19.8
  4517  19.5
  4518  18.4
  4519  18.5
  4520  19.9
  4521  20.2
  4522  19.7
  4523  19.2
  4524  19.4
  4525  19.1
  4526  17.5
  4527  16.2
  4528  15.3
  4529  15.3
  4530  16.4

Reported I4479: 1.4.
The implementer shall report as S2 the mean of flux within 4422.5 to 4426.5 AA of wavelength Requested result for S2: 16.8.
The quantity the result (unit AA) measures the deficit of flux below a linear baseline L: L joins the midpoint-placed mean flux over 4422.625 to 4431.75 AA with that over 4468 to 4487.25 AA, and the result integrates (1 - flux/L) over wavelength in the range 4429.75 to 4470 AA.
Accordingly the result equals 2.3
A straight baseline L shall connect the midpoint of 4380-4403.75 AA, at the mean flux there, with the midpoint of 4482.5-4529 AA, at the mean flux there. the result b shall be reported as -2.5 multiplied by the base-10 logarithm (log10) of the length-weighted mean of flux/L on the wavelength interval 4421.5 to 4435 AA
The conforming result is -0.06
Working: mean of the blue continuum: 14.3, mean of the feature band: 16.7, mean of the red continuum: 18.9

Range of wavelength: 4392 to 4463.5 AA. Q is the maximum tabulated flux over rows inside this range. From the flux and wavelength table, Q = 19.2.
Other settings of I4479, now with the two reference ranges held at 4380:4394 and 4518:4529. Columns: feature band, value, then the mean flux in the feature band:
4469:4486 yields -1.7 AA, 18.3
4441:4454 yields -1.5 AA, 17.2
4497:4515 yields -2.0 AA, 19.6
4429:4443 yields -1.5 AA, 16.6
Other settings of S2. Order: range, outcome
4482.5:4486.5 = 18.3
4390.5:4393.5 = 15.4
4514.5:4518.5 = 19.3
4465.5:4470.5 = 17.2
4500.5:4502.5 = 18.3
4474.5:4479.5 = 19.7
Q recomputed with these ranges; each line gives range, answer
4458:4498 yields 21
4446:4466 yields 18.8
